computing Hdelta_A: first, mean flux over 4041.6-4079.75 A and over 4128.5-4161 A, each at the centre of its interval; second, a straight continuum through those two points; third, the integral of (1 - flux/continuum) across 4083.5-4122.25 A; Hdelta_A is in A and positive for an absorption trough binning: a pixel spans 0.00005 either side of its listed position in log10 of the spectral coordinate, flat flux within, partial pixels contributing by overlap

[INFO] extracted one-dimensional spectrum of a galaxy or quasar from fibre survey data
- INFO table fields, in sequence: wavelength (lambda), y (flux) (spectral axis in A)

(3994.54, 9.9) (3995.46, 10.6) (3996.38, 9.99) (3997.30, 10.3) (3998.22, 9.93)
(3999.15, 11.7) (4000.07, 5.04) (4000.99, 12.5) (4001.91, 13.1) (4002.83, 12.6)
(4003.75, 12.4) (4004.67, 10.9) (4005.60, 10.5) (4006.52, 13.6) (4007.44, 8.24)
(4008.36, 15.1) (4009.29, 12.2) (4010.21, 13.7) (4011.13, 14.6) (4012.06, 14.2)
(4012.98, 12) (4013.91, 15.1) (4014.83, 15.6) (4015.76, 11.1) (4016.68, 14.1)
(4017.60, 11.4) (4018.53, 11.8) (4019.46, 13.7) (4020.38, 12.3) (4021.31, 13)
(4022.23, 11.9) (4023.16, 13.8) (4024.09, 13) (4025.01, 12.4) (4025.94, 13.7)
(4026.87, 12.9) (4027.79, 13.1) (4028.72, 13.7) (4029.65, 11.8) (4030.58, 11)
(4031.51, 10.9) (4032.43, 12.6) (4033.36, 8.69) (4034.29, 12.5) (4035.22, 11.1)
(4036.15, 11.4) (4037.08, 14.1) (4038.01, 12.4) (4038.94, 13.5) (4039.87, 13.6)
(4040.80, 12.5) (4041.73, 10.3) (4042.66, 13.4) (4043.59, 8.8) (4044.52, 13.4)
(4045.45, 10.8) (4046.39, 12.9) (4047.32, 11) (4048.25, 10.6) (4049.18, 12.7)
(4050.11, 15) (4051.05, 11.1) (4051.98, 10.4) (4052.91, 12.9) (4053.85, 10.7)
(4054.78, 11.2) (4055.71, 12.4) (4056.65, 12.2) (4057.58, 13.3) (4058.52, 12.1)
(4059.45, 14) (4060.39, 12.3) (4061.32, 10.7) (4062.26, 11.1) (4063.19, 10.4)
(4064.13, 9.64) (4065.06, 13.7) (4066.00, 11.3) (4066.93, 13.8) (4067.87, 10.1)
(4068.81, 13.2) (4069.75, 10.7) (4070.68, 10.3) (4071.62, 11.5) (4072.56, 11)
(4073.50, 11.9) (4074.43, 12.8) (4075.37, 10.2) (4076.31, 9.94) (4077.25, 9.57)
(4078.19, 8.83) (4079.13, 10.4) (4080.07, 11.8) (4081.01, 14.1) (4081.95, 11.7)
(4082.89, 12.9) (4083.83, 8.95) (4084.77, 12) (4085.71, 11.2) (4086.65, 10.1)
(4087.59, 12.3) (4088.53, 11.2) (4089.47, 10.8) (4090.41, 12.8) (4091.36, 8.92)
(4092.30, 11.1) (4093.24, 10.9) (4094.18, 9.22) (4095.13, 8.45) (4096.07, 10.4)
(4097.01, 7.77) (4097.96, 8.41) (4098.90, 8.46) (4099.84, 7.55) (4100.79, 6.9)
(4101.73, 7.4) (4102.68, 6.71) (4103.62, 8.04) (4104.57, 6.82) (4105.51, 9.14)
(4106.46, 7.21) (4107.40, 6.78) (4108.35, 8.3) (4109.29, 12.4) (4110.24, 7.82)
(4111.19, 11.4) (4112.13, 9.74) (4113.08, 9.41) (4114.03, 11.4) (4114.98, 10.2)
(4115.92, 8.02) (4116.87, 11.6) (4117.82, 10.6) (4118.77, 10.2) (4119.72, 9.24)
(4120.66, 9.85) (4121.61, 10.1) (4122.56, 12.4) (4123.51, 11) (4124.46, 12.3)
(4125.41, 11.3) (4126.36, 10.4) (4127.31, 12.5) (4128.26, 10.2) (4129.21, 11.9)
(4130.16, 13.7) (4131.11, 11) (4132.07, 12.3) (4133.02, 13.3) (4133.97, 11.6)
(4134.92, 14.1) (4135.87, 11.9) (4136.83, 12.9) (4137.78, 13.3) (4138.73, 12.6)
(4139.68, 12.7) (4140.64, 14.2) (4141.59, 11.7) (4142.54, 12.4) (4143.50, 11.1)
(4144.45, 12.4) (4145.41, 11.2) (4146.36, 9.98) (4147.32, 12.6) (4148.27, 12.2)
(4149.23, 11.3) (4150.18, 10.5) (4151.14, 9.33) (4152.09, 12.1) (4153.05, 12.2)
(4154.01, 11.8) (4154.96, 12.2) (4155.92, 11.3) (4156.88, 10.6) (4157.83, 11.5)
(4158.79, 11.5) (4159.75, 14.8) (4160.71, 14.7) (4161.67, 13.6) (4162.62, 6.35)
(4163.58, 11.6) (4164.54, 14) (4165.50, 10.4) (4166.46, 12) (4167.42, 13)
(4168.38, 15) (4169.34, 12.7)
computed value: 7.5 A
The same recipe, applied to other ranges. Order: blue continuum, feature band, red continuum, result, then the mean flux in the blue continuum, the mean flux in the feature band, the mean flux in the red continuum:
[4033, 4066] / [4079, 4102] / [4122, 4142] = 3.5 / 11.9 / 10.3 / 12.2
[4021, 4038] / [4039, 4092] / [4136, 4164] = 2.6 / 12.3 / 11.6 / 11.9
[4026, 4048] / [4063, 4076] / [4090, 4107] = -1.6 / 12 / 11.5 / 8.65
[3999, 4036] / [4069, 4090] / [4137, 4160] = 1.7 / 12.3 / 11.1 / 11.9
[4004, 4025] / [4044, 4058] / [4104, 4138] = 0.1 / 12.8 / 12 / 10.7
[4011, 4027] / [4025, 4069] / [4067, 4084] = 0.5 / 13.1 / 12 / 11.2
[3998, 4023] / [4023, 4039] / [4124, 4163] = 0.0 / 12.3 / 12.3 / 12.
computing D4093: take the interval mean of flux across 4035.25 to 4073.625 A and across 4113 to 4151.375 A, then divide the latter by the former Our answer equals 1.0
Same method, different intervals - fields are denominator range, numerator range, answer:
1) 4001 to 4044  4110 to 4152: 0.91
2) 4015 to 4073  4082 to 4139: 0.86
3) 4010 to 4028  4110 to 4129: 0.80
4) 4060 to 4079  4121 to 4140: 1.08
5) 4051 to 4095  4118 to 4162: 1.05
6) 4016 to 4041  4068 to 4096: 0.88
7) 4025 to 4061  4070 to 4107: 0.82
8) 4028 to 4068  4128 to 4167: 1.00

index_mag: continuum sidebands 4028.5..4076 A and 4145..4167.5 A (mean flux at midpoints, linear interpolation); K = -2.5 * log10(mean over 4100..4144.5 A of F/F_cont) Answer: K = 0.10 mag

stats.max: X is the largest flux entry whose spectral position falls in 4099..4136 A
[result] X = 14.1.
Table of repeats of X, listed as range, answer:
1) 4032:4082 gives 15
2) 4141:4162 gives 14.8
